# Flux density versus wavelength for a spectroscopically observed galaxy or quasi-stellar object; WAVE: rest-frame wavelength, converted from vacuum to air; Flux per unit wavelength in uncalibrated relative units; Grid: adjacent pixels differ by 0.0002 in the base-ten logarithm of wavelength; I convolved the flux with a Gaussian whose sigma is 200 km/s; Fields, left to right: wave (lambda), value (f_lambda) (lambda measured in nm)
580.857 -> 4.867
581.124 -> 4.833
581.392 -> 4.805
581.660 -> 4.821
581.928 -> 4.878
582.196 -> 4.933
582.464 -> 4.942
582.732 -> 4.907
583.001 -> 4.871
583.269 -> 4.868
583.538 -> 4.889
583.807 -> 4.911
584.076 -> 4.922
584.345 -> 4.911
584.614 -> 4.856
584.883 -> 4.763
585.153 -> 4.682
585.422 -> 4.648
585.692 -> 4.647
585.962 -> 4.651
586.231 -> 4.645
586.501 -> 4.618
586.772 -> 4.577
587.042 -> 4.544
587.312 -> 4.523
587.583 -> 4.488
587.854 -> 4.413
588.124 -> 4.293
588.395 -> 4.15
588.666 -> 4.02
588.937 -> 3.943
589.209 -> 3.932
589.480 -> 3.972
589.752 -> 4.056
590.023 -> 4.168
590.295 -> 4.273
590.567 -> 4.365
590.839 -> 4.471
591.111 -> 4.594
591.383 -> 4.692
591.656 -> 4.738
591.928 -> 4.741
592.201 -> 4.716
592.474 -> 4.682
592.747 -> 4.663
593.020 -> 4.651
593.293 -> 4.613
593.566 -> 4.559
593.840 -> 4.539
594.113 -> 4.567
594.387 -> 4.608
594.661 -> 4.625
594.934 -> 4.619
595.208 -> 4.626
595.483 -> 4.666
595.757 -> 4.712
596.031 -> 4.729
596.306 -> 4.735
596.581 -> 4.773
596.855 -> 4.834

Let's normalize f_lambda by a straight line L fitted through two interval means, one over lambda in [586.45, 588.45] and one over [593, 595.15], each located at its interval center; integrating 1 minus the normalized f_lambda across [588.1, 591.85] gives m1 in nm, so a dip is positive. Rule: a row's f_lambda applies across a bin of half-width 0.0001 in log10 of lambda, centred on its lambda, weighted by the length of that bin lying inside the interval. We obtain 0.20 nm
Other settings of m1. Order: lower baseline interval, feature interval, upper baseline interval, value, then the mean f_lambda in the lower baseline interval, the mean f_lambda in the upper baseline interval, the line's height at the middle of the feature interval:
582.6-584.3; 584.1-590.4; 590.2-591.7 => 0.365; 4.89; 4.52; 4.7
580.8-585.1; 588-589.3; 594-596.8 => 0.193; 4.87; 4.67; 4.78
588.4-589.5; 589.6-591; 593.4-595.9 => -0.045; 3.99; 4.61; 4.14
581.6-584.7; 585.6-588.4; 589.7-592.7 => 0.117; 4.89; 4.52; 4.71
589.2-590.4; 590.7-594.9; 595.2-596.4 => -0.229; 4.09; 4.7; 4.39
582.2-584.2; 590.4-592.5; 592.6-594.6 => 0.021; 4.9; 4.6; 4.66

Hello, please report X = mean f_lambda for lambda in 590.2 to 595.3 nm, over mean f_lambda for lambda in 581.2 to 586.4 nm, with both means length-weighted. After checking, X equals 0.95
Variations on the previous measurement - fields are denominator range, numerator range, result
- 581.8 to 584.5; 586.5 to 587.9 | 0.92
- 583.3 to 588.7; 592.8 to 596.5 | 1.00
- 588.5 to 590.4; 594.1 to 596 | 1.15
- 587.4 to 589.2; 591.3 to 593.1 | 1.12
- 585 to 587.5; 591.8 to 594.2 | 1.01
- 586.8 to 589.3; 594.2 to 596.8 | 1.09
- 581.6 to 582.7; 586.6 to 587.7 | 0.92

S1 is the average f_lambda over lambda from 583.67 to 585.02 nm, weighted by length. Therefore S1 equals 4.87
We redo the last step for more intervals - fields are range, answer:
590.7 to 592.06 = 4.65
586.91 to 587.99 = 4.49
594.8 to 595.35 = 4.62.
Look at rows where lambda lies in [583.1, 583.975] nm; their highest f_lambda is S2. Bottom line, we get 4.911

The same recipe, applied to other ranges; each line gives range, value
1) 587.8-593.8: 4.741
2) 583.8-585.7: 4.922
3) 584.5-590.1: 4.856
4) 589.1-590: 4.056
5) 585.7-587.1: 4.651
